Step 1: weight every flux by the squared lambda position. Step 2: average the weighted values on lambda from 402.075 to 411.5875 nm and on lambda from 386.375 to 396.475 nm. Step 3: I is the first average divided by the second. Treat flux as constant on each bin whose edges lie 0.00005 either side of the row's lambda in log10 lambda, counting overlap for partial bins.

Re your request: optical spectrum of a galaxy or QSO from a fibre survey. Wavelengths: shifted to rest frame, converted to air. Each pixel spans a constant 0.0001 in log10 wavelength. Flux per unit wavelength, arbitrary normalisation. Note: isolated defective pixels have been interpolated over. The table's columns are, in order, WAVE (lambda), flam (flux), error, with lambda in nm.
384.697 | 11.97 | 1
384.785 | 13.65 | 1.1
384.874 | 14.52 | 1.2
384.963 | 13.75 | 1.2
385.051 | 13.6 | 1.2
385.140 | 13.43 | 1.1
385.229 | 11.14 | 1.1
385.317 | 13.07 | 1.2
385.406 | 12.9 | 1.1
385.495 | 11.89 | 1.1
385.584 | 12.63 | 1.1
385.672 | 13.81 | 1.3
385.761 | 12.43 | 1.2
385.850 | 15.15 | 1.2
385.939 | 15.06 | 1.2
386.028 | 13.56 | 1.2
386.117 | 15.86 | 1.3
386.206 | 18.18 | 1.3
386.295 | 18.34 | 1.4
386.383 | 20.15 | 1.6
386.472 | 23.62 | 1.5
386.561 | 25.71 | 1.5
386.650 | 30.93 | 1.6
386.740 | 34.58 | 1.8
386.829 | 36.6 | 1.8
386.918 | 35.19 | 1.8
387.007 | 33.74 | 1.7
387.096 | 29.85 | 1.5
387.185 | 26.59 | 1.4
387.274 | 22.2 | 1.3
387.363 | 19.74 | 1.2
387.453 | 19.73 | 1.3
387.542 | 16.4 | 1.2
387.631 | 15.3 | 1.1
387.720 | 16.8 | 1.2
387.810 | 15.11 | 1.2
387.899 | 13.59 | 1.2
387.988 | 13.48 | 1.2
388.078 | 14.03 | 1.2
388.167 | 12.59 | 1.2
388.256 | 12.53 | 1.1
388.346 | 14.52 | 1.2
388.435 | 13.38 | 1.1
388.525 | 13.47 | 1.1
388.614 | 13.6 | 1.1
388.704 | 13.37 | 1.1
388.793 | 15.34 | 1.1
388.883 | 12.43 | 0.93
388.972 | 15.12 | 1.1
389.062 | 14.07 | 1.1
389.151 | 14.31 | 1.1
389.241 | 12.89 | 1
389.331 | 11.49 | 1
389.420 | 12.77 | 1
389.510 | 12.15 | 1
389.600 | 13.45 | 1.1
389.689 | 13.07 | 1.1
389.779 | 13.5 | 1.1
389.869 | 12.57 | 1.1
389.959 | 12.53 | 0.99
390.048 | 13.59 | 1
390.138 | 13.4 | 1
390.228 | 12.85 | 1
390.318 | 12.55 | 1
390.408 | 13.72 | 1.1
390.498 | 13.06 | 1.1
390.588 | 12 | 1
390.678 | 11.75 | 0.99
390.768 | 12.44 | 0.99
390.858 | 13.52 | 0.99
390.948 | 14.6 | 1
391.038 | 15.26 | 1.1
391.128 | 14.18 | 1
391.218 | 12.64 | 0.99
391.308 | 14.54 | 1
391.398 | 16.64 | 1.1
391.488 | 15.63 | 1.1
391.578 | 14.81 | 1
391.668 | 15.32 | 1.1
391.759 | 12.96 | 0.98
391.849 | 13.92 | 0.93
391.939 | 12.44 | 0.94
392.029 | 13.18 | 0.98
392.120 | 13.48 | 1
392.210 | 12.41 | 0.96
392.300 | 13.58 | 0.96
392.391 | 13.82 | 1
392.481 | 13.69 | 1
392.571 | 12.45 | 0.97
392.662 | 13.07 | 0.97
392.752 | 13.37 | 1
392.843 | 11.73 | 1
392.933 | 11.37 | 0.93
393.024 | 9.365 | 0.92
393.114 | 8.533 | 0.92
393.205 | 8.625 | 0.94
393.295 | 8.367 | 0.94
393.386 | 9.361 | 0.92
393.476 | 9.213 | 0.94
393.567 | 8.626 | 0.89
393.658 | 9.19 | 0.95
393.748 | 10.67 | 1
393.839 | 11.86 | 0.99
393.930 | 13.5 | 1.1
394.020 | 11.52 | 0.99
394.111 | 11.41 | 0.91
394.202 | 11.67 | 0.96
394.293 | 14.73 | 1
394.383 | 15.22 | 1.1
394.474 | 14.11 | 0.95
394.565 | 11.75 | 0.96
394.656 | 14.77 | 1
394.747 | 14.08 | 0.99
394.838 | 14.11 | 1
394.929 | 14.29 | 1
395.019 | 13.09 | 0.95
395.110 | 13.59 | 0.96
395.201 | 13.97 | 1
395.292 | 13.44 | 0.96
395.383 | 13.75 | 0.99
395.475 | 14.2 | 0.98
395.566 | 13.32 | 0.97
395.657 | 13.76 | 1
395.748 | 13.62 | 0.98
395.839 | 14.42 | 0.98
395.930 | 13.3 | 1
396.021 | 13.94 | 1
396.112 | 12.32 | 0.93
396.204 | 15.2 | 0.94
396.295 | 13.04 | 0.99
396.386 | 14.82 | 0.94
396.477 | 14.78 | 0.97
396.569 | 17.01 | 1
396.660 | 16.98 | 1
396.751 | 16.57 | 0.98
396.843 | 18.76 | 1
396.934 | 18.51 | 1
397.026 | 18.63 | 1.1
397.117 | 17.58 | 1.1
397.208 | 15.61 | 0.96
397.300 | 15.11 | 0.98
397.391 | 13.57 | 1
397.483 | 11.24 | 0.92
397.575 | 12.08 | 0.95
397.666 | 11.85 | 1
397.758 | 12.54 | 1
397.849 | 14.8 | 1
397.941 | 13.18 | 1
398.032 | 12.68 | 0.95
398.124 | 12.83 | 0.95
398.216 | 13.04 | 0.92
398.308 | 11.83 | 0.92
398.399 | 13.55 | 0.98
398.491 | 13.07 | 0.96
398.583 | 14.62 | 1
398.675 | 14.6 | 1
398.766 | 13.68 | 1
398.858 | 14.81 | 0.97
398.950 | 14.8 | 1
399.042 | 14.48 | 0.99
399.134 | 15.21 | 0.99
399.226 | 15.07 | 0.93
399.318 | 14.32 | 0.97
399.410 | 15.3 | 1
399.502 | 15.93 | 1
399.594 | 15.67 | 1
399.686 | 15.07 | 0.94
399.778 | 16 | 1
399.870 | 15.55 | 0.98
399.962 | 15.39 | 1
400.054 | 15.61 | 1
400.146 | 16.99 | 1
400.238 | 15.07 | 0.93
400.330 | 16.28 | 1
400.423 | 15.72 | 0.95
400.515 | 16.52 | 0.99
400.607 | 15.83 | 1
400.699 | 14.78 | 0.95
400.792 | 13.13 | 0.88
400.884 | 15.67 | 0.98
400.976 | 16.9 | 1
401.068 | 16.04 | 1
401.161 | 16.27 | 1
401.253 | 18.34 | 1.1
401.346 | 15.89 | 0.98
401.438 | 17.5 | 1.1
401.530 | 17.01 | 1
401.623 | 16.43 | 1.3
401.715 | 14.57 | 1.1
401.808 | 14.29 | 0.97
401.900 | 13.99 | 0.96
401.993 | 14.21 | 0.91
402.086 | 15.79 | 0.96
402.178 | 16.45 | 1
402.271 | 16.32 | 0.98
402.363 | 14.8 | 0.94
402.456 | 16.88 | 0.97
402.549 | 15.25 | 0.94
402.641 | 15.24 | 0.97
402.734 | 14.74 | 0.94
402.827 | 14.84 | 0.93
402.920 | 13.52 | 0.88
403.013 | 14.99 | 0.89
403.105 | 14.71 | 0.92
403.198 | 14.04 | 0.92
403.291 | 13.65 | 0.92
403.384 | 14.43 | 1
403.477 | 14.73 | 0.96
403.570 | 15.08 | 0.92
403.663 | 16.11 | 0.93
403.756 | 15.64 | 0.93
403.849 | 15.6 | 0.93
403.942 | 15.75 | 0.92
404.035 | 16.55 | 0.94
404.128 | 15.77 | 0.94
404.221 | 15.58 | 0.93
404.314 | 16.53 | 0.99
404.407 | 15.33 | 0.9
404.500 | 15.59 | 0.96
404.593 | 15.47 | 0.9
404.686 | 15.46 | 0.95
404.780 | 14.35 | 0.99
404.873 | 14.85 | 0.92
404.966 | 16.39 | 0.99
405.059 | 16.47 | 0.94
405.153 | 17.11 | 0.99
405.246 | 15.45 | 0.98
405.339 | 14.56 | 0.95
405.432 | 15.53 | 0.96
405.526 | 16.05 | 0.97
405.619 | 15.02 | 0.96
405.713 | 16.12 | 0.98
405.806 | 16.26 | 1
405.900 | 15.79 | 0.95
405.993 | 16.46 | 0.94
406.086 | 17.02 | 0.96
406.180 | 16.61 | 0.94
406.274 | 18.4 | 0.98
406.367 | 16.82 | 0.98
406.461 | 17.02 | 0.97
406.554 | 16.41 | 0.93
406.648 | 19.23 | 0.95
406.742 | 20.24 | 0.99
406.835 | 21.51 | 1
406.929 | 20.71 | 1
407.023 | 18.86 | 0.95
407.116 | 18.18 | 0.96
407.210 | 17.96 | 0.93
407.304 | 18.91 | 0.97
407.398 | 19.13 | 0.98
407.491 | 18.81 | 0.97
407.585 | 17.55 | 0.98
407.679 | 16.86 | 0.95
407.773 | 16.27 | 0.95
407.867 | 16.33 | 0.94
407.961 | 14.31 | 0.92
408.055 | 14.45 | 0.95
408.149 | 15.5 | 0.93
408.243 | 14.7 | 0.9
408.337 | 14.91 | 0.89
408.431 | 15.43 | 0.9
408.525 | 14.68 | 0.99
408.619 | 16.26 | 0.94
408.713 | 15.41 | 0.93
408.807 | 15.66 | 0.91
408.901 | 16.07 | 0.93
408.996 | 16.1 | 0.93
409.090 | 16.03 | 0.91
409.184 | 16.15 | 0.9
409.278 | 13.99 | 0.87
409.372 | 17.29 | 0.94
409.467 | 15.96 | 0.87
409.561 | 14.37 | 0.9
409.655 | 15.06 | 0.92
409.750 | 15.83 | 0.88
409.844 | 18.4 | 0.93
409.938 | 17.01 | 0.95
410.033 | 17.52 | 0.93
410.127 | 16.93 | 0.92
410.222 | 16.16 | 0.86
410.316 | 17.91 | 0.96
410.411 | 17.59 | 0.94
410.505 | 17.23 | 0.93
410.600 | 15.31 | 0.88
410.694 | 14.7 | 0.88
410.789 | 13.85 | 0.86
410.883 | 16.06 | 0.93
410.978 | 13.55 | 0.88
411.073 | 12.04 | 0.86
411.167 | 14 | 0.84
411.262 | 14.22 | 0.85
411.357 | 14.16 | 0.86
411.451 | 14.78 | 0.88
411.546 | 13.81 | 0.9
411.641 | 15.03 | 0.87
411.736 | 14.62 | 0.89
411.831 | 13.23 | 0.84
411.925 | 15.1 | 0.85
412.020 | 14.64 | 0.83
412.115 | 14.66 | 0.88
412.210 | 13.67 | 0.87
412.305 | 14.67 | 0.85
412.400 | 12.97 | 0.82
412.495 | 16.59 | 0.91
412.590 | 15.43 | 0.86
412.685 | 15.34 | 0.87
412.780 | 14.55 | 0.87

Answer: 1.2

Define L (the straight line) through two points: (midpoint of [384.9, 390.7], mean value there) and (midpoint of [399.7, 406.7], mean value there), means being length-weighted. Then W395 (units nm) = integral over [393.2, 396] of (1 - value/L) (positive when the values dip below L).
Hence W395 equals 0.62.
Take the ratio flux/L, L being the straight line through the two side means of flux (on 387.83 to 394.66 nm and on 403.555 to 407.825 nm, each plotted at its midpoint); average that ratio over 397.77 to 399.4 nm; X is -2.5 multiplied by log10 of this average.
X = 0.07 mag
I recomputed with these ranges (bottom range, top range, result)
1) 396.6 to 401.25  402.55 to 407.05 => 1.10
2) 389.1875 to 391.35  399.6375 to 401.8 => 1.28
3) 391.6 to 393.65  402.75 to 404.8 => 1.37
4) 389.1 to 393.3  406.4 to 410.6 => 1.41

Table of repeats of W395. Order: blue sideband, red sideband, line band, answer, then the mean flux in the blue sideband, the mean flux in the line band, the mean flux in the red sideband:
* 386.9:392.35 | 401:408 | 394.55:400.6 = 0.42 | 15.1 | 14.6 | 16.2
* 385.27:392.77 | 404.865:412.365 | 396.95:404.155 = 0.44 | 15.9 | 15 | 16.1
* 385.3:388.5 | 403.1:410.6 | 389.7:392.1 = 0.64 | 19.2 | 13.6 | 16.3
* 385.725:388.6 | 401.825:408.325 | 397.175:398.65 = 0.37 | 19.9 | 13.2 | 16.2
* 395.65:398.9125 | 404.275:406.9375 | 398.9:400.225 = -0.03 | 14.4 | 15.4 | 16.6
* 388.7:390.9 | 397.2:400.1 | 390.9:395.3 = 0.25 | 13.1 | 12.7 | 14.1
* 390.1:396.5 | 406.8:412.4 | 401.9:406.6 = -0.22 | 13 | 15.6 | 15.9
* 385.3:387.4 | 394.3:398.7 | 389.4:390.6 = 0.37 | 21.4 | 13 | 14.2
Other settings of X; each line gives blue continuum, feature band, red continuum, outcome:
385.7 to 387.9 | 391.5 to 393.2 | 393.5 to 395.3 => 0.198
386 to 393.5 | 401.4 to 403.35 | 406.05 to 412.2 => 0.054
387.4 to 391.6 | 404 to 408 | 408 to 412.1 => -0.120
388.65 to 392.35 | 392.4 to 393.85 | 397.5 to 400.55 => 0.281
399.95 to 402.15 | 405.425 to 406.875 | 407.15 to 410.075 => -0.072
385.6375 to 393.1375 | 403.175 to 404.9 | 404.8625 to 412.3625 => 0.050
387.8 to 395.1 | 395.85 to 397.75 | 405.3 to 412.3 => -0.081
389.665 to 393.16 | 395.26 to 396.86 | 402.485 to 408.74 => -0.030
